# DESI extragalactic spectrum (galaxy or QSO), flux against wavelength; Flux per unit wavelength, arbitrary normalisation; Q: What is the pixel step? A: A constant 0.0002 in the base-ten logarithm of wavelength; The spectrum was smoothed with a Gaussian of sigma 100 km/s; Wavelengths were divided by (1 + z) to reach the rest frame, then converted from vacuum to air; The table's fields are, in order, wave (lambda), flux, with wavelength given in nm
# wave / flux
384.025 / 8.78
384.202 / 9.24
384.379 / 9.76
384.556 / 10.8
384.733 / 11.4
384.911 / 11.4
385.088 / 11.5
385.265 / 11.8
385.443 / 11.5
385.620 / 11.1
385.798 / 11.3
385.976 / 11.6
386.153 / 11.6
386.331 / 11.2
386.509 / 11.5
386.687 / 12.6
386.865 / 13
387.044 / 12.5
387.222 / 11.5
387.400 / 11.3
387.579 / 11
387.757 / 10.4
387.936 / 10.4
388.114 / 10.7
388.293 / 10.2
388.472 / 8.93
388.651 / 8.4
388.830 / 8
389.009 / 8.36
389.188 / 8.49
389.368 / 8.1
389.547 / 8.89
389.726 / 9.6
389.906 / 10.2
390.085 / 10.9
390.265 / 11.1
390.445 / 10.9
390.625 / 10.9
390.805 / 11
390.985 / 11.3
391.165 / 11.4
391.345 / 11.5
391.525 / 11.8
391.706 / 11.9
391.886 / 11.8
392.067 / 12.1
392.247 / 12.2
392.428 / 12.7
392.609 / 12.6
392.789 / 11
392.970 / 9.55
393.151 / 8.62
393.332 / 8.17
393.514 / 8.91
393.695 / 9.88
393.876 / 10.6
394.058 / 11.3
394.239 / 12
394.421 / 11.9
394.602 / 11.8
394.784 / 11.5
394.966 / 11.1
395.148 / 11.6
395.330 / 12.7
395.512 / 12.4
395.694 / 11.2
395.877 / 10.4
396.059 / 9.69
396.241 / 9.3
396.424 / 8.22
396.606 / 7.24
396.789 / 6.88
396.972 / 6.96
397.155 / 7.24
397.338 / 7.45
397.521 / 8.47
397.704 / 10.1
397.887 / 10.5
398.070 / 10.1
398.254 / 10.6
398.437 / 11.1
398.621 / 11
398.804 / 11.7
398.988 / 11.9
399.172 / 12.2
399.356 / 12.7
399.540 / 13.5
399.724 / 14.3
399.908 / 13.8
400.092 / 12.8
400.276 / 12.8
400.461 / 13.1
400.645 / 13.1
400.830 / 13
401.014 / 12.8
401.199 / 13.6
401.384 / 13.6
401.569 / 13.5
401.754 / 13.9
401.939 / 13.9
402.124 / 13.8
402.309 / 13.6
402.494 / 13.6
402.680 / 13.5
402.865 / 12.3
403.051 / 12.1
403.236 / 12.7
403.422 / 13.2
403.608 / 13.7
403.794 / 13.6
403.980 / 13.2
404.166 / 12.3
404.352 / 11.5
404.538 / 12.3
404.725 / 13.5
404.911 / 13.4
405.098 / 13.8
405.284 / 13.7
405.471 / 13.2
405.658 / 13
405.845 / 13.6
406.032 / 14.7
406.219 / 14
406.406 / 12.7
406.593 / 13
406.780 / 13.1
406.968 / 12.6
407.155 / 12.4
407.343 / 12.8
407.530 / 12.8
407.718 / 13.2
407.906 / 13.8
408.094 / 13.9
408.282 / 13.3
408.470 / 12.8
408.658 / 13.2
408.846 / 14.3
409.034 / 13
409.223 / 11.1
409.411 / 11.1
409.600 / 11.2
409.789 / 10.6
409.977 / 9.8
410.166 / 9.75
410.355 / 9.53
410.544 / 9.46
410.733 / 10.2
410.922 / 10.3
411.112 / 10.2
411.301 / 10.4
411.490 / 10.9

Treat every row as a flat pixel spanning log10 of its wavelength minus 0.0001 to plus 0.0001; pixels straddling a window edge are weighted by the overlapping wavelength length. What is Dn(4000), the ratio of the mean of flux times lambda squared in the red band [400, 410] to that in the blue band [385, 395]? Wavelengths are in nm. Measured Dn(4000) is 1.3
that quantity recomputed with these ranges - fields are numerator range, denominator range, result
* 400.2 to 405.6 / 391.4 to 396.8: 1.28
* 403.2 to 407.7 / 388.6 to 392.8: 1.33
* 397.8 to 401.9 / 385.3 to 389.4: 1.26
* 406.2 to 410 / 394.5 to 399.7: 1.28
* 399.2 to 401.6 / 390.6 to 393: 1.19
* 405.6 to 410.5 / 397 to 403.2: 1.07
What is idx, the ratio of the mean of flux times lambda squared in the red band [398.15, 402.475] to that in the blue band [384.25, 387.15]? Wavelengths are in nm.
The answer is 1.2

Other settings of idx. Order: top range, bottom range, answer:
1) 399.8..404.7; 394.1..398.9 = 1.33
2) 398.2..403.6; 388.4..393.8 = 1.32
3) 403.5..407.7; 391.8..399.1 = 1.33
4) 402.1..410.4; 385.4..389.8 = 1.34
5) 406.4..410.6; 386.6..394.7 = 1.24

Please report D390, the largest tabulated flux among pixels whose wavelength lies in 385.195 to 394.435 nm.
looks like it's 13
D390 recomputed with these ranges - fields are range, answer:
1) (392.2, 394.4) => 12.7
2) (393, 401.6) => 14.3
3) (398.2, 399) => 11.9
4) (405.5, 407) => 14.7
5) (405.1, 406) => 13.7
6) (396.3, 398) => 10.5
